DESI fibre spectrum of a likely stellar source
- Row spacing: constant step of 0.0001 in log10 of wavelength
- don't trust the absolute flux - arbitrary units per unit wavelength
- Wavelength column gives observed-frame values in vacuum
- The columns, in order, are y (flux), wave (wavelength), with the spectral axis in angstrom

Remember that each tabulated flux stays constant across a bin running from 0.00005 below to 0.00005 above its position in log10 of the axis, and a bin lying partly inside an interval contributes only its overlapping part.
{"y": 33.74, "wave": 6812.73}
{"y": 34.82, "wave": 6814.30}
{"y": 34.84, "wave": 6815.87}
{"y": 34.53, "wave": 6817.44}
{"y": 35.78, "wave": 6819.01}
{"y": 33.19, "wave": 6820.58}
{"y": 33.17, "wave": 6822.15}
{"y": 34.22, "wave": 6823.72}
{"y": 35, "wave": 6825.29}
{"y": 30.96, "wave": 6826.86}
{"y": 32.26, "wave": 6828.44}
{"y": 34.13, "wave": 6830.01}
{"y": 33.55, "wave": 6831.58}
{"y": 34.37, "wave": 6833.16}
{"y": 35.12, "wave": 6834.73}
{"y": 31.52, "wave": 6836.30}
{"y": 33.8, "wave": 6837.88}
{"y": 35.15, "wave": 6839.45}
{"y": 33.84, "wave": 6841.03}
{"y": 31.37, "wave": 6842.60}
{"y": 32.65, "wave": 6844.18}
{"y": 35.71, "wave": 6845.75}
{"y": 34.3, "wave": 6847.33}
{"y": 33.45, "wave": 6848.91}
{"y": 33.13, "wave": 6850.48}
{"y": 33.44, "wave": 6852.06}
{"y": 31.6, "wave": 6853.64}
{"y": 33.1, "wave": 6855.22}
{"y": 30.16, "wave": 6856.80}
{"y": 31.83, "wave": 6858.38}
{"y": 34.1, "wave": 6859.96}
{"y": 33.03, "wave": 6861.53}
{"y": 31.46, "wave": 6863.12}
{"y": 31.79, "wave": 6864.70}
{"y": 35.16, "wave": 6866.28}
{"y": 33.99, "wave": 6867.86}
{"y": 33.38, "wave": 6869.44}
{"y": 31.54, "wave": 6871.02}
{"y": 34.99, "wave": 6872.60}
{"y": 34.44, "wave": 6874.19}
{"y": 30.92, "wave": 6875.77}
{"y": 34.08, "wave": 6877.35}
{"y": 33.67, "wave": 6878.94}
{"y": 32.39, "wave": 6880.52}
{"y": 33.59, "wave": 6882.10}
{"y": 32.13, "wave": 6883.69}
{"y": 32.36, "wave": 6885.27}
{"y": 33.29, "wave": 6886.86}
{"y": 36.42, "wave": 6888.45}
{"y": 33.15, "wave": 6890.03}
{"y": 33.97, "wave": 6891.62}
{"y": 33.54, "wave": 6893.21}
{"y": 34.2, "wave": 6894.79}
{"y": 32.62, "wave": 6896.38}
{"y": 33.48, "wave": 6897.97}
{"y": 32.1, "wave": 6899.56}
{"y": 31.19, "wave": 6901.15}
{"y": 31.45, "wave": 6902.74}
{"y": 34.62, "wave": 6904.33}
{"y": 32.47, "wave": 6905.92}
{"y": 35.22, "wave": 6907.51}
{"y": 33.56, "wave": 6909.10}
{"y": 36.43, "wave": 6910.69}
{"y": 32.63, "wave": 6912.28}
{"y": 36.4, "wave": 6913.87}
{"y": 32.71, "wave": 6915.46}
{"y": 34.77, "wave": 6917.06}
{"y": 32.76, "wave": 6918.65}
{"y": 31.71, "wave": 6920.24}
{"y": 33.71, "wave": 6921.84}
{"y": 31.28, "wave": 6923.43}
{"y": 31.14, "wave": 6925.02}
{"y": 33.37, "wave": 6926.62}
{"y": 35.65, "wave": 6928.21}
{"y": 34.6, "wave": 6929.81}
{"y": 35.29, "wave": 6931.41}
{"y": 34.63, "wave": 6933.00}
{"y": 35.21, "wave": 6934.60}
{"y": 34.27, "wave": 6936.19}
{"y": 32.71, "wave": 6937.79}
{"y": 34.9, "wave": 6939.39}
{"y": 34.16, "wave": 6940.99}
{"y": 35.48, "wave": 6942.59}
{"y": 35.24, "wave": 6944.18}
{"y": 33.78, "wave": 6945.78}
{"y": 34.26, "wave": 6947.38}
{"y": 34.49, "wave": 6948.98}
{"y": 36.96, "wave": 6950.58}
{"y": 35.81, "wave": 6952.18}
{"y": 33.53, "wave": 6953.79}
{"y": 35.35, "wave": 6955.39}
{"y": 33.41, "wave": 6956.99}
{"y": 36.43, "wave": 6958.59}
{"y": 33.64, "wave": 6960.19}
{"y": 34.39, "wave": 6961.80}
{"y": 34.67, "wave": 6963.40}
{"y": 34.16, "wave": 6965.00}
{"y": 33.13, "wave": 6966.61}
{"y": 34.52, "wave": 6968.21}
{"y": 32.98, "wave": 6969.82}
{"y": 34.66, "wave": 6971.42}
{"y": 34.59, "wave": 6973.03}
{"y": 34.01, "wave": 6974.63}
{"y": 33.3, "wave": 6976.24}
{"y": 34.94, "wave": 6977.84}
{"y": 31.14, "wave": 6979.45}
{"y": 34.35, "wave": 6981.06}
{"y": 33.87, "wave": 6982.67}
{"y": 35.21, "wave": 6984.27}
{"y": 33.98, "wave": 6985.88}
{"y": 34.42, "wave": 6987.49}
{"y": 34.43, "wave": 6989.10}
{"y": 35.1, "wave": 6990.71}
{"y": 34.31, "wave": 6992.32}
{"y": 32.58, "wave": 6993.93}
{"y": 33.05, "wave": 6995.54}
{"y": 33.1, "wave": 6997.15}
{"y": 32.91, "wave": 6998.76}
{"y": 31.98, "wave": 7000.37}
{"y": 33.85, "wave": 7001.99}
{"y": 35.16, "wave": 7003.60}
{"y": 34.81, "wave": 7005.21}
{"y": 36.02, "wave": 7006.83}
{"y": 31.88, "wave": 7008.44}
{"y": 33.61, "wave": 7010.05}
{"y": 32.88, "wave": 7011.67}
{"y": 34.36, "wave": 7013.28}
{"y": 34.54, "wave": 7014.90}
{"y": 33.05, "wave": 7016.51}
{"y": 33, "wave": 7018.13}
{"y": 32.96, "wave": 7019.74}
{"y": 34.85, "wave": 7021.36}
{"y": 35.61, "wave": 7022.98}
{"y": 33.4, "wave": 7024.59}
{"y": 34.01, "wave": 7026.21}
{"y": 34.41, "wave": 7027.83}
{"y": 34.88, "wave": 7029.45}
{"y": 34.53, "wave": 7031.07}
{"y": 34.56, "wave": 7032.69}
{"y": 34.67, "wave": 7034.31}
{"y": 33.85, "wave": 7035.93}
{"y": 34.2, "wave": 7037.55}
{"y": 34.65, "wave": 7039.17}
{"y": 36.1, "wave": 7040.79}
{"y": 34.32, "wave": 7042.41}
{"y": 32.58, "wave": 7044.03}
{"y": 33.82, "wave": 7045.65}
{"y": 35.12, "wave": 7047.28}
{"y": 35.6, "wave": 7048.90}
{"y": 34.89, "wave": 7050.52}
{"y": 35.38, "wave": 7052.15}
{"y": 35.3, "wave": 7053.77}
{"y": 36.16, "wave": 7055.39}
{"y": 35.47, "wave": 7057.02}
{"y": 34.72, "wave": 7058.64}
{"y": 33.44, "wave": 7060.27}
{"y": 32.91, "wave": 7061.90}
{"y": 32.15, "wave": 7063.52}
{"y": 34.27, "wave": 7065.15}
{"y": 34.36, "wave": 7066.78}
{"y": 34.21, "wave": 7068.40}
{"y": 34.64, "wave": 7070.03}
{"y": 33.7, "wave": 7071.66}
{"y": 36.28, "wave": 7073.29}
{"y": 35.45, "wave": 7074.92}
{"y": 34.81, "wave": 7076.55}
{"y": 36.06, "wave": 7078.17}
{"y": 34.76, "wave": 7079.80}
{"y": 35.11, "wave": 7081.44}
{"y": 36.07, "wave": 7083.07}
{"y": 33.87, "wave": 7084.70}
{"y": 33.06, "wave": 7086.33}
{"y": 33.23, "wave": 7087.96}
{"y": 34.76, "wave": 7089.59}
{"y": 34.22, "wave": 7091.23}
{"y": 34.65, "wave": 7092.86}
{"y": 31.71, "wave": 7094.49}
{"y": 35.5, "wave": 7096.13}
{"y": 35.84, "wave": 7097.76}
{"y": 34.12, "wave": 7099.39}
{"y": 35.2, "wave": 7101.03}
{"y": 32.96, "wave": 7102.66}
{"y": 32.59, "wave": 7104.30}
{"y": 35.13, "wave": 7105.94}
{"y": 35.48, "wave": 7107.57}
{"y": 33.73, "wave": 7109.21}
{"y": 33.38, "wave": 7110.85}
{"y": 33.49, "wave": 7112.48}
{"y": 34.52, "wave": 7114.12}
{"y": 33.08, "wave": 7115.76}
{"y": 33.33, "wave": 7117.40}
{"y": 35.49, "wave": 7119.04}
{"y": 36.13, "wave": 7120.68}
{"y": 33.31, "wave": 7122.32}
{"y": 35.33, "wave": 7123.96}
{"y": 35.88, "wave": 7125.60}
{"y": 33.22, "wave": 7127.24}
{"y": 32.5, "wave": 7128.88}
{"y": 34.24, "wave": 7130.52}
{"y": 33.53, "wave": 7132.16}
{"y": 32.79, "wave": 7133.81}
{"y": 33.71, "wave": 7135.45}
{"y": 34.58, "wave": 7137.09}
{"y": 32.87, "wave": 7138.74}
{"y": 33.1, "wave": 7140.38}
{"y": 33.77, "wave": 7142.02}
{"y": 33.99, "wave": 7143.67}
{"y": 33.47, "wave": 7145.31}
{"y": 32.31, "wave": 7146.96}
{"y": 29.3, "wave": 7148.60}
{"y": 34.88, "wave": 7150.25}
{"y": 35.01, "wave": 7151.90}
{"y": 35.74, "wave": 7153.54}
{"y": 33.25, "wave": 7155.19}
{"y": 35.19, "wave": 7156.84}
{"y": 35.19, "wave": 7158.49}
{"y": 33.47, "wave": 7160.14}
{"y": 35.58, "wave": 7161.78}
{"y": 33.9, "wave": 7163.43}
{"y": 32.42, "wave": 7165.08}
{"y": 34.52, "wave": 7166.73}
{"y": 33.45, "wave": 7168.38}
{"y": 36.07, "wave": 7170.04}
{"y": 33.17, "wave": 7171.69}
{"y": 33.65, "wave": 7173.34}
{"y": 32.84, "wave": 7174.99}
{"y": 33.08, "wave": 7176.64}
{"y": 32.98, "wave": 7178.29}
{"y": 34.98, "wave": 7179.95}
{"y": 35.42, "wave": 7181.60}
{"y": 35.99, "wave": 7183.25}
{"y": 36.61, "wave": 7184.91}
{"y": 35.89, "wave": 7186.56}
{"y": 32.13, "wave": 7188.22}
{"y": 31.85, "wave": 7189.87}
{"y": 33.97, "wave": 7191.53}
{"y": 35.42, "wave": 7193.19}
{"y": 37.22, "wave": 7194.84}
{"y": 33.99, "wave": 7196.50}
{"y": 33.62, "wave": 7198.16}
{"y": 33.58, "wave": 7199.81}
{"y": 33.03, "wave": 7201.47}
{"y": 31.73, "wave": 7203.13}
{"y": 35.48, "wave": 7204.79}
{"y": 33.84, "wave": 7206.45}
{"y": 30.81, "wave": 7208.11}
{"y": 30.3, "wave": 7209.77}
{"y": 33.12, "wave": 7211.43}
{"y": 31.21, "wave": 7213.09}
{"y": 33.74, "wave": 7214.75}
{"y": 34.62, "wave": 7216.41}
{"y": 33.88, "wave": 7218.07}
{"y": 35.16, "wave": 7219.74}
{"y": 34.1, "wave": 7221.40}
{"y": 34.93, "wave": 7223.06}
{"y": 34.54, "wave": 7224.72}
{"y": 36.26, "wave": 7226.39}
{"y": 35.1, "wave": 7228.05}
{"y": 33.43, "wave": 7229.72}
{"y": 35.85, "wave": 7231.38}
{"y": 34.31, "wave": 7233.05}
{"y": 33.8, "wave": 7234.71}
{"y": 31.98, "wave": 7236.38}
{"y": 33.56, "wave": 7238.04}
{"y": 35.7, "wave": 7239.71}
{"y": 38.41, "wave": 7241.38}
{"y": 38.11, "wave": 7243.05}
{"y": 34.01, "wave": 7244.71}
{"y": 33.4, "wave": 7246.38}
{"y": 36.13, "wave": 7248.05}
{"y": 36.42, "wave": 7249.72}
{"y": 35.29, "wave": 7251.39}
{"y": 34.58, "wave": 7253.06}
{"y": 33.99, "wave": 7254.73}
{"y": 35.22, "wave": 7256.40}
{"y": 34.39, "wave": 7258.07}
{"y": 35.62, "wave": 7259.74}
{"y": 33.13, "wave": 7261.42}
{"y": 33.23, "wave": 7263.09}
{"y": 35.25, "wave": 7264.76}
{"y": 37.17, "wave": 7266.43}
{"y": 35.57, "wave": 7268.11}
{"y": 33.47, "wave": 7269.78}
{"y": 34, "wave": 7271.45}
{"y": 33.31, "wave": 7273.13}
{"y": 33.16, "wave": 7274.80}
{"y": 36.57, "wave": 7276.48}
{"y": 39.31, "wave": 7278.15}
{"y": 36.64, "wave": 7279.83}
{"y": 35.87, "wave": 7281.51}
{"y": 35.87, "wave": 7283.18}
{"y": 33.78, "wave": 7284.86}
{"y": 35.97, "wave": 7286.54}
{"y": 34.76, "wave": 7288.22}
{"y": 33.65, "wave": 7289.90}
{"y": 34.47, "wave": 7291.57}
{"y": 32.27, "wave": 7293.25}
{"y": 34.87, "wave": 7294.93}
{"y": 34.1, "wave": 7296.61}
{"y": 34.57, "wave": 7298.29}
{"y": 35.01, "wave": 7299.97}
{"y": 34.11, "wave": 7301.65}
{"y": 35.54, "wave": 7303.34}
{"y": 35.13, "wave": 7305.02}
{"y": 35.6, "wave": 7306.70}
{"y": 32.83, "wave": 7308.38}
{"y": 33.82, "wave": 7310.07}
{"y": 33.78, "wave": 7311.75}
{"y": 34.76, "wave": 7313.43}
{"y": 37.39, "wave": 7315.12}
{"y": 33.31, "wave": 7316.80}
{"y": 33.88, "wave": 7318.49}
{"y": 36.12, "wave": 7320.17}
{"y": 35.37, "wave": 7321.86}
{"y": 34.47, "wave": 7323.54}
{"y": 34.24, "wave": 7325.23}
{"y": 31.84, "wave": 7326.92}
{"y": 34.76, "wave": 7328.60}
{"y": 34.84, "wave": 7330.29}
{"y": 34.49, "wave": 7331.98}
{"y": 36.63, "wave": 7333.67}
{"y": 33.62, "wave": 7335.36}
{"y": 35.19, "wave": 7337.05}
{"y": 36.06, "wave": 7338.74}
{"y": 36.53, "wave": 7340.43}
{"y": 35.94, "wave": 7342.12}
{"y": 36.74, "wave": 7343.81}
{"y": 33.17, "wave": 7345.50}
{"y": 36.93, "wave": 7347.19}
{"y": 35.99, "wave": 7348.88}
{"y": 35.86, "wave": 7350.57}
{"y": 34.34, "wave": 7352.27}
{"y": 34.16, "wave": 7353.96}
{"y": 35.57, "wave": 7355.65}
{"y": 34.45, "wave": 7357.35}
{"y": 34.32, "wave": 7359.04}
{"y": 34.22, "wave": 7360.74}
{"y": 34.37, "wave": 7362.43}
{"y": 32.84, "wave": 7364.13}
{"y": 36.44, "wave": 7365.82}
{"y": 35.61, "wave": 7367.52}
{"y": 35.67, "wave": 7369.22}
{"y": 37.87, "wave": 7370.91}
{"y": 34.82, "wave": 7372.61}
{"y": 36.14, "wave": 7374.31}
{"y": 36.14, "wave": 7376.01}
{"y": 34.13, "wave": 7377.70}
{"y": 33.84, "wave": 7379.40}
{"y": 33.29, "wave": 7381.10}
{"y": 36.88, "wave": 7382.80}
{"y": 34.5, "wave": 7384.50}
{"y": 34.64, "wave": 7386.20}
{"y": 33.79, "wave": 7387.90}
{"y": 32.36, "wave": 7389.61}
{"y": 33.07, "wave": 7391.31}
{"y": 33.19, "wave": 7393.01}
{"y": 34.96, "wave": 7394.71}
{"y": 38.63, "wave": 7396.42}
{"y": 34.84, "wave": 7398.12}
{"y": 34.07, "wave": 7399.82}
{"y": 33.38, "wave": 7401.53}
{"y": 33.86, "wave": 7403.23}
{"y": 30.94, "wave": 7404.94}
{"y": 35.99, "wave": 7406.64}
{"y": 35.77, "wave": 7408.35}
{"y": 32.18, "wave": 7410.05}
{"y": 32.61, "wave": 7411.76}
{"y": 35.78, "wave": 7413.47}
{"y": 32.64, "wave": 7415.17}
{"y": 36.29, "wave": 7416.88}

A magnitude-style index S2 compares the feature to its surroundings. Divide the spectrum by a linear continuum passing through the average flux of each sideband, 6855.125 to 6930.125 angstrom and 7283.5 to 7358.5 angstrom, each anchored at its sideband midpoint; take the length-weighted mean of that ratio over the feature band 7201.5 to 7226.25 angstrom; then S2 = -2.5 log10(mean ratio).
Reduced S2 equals 0.03 mag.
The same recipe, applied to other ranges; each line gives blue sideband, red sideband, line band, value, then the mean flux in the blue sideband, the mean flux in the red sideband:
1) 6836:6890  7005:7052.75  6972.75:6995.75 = 0.00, 33.2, 34.3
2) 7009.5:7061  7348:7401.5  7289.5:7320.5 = 0.01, 34.4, 34.8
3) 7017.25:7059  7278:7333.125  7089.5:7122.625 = 0.01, 34.6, 34.7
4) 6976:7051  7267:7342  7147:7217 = 0.02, 34.1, 34.8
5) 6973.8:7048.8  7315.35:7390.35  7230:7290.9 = -0.01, 34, 34.9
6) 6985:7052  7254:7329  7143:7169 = 0.02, 34.1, 34.7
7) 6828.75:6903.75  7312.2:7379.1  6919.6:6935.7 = -0.01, 33.2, 35.1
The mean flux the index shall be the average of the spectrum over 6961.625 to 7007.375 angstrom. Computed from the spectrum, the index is 34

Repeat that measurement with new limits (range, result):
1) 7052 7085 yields 34.7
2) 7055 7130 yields 34.3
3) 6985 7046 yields 34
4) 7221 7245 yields 35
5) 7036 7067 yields 34.5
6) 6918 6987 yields 34.1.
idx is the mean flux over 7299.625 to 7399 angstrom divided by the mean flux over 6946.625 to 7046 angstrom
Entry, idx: 1.02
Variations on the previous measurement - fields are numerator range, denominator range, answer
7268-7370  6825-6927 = 1.05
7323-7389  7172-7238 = 1.03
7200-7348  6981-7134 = 1.01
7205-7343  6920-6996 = 1.01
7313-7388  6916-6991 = 1.03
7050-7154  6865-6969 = 1.01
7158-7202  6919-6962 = 1.00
